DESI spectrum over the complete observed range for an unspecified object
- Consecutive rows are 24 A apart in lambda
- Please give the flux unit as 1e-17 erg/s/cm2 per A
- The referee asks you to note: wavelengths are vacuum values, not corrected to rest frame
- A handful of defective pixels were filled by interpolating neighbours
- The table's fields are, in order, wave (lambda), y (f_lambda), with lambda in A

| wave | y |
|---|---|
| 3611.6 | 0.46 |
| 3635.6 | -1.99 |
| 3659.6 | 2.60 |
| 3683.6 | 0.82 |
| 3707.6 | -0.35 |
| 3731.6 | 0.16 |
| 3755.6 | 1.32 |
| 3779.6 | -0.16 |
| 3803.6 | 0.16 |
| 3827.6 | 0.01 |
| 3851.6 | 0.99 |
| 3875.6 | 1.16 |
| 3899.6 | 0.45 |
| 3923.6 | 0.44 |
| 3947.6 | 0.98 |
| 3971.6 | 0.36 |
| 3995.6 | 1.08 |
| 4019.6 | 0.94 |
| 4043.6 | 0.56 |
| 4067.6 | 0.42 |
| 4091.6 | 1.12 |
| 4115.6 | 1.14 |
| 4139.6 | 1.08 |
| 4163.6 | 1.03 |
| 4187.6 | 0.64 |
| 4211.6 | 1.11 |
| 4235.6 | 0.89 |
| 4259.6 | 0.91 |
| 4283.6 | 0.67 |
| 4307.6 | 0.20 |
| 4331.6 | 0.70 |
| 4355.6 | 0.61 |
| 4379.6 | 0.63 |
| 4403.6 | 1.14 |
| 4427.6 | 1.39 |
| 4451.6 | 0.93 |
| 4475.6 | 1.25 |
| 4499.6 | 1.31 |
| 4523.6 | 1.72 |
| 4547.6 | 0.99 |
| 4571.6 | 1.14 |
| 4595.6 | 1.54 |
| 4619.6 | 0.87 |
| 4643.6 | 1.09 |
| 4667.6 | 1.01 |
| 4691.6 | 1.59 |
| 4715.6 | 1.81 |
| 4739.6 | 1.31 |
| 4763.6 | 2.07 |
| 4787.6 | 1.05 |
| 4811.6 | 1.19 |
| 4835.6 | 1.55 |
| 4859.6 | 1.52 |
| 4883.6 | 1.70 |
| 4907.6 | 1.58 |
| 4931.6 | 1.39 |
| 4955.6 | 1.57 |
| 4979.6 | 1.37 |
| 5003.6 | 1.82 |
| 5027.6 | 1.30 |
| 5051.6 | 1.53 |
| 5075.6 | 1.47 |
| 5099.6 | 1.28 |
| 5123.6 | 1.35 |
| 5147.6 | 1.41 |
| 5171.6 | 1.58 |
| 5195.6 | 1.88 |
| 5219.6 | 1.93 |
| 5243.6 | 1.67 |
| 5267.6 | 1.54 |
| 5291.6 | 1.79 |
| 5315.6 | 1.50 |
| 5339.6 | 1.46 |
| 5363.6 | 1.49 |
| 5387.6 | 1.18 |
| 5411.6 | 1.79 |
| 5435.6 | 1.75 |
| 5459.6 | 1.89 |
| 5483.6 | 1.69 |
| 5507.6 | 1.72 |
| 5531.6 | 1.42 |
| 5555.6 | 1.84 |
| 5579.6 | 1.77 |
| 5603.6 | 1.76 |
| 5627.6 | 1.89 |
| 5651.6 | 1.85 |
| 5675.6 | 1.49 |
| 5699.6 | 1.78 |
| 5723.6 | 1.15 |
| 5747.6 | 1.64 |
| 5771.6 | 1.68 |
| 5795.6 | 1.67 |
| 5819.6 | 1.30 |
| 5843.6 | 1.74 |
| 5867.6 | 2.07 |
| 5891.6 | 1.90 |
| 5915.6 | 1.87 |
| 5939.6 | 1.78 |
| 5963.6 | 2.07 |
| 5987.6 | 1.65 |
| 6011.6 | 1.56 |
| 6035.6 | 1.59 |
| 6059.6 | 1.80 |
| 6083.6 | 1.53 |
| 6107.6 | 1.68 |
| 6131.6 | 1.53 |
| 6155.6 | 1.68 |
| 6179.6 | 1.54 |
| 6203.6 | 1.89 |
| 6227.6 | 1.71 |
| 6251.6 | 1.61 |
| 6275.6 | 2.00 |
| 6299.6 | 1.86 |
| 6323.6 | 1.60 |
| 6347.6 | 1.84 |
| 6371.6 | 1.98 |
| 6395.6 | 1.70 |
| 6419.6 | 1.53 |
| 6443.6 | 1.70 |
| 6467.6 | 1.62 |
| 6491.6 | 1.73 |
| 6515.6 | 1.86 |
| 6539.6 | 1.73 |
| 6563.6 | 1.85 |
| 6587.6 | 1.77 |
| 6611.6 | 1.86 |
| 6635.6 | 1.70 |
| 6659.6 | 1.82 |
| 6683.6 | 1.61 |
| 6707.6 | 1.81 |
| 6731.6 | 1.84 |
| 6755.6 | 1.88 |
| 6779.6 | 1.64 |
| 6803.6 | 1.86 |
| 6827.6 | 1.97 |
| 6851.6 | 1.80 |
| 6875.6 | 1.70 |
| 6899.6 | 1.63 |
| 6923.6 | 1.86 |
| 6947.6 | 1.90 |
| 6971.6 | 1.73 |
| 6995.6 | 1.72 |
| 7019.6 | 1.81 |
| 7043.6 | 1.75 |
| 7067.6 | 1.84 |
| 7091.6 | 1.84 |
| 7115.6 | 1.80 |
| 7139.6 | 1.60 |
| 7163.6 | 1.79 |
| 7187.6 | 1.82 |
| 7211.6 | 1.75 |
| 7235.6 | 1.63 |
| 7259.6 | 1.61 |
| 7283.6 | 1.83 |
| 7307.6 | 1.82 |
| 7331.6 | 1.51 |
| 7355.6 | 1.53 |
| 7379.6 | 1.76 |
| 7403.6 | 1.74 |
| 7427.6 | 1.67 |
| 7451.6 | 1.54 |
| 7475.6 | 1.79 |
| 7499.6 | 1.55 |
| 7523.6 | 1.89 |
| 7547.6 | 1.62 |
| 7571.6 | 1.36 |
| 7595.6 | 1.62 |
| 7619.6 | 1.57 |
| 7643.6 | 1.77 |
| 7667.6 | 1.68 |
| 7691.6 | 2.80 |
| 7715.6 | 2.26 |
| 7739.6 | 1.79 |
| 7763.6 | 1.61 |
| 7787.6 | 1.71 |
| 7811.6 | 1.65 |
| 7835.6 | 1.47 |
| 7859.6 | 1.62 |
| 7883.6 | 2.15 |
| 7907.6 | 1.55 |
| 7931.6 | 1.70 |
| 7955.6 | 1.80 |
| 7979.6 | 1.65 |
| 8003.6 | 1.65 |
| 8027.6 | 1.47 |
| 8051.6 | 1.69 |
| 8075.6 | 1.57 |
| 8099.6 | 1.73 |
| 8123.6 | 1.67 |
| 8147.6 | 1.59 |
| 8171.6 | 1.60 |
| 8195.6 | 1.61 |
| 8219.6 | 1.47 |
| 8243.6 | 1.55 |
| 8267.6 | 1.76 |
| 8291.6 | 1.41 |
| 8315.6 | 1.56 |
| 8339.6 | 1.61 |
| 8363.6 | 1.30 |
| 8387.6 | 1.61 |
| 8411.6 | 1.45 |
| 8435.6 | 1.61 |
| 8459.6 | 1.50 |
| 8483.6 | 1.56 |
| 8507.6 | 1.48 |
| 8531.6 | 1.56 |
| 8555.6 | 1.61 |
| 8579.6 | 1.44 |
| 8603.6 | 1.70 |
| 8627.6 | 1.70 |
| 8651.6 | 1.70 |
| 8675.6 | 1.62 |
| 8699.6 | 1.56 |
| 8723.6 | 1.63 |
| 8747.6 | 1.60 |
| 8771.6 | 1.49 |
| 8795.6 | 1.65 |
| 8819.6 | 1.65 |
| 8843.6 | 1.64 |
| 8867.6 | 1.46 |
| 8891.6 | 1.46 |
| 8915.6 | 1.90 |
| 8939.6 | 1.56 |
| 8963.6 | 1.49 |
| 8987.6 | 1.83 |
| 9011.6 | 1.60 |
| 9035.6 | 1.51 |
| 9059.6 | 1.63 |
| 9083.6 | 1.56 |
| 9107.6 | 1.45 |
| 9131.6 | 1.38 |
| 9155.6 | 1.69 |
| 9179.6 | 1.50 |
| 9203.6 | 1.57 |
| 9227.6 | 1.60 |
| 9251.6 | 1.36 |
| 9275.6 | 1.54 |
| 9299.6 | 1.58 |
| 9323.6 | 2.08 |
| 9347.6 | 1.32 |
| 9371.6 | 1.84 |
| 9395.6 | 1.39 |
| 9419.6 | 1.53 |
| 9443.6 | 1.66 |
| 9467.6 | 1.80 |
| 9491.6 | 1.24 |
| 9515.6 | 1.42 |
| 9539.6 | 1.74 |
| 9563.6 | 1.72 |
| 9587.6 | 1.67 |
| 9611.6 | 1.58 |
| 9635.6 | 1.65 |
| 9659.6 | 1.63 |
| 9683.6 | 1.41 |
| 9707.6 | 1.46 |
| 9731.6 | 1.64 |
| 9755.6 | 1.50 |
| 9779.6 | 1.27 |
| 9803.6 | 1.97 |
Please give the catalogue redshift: 0.173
